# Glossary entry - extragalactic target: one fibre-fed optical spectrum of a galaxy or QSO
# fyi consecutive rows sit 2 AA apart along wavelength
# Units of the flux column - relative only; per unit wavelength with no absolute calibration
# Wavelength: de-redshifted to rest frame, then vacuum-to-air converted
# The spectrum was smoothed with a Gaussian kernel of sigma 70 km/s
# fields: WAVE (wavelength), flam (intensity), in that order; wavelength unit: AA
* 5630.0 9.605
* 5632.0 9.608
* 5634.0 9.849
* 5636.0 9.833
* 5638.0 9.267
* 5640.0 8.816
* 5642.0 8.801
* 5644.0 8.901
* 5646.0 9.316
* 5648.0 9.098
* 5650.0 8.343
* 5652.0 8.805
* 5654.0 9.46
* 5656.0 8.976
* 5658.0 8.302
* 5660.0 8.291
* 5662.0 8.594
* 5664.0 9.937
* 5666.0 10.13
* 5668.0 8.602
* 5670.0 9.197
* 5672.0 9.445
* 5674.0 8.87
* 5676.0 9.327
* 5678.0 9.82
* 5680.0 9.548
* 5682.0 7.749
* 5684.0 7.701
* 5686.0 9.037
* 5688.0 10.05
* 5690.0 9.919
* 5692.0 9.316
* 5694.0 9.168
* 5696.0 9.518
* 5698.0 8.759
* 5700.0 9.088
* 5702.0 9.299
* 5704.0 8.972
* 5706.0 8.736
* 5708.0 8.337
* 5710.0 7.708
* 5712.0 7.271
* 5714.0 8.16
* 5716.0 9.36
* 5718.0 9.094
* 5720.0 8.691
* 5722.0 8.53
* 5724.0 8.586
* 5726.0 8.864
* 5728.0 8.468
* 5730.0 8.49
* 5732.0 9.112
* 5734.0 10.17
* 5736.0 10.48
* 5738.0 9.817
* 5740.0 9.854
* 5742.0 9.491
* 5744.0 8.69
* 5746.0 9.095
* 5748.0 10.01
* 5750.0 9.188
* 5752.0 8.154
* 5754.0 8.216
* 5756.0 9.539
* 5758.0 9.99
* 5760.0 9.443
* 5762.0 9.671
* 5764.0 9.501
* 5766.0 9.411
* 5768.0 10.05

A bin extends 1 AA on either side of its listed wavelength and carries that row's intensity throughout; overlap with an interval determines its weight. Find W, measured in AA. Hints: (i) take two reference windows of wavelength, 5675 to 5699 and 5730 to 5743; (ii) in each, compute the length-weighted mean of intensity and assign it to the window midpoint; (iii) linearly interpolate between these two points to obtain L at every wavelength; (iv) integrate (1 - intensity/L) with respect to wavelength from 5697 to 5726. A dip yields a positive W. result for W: 2.5 AA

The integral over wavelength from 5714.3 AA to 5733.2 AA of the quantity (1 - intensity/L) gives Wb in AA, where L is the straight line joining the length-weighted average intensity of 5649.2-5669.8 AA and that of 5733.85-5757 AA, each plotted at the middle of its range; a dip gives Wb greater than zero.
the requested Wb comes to 1.0 AA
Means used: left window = 8.96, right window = 9.36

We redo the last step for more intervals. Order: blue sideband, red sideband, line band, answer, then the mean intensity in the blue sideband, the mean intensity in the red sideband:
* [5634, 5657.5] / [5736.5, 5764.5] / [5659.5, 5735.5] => 2.1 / 9.07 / 9.35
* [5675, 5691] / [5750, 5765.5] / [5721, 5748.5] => -0.2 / 9.14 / 9.22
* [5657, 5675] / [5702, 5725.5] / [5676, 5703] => -1.1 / 9.04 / 8.54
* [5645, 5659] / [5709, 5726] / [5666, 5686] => -0.6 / 8.9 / 8.45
